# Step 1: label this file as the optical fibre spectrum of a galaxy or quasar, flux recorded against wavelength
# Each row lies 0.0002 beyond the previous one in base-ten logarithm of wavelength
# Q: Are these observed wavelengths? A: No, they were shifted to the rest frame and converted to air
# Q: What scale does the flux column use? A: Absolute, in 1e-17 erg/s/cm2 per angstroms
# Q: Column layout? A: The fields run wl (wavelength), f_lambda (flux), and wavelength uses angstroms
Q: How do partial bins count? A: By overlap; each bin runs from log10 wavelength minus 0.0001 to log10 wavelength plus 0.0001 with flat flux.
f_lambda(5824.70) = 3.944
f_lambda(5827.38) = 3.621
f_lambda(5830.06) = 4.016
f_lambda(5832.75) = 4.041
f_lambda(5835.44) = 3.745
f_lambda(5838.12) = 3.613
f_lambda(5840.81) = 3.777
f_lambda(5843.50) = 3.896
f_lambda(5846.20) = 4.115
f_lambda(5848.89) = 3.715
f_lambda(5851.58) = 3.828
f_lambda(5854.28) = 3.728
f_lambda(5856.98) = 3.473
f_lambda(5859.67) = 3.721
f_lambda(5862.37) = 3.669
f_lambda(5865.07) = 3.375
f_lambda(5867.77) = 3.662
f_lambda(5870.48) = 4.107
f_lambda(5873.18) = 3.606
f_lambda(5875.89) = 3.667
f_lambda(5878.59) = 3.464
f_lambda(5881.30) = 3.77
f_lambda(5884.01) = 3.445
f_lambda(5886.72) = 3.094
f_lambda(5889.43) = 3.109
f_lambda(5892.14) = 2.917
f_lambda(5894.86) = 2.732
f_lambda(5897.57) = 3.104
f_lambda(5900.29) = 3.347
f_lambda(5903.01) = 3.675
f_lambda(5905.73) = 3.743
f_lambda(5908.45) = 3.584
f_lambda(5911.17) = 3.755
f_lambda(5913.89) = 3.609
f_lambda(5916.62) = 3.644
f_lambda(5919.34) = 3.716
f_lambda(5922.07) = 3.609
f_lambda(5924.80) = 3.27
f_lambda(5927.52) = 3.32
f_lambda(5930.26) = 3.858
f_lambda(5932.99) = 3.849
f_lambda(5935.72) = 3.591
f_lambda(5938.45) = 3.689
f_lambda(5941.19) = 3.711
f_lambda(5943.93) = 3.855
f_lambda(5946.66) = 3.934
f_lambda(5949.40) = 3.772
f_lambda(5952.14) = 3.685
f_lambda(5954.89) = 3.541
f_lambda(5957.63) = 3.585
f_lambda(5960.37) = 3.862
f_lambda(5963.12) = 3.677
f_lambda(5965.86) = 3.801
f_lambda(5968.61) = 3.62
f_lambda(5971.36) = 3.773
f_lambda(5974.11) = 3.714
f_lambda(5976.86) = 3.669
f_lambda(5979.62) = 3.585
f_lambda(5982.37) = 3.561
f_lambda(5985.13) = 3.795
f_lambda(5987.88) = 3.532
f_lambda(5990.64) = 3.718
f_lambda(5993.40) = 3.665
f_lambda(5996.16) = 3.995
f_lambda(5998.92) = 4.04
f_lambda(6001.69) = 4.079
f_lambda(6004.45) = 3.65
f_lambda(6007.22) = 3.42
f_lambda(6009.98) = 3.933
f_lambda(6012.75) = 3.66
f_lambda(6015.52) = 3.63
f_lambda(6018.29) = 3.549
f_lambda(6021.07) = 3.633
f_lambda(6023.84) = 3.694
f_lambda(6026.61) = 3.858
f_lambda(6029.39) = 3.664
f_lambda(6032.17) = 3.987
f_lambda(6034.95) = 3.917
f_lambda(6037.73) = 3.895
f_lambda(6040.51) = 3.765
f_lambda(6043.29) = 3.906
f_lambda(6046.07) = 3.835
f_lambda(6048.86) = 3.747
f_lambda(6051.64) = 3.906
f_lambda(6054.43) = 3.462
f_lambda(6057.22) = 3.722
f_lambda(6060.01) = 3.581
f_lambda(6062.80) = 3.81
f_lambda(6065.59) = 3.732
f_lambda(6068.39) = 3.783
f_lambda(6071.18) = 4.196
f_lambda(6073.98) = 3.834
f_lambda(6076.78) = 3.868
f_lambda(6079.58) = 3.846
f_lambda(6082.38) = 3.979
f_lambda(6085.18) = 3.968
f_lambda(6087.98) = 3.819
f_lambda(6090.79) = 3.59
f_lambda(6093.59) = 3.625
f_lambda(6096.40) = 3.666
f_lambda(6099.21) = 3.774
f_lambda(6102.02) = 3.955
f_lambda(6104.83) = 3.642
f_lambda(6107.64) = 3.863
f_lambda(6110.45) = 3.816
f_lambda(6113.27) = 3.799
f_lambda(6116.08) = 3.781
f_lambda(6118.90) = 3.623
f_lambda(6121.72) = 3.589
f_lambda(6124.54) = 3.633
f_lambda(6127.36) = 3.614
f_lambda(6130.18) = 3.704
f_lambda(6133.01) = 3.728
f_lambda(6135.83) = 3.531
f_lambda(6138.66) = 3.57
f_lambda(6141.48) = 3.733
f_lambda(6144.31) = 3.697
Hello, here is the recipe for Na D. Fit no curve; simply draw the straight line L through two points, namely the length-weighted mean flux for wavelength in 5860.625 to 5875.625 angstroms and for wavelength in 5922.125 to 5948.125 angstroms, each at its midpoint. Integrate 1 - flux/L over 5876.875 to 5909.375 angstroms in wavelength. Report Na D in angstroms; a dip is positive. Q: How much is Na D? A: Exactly 3.1 angstroms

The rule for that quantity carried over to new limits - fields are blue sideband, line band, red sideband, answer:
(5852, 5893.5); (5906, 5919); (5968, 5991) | -0.3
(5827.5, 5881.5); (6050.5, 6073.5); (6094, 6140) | -0.4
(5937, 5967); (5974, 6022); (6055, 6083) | 0.7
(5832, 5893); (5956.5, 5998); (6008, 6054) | 0.2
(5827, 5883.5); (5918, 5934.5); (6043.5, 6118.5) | 0.7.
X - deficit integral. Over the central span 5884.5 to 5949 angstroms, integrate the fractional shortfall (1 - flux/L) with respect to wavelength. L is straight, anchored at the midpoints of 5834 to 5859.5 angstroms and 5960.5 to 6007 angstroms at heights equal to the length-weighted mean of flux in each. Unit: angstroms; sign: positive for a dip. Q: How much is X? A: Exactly 4.1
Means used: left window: 3.76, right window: 3.74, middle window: 3.51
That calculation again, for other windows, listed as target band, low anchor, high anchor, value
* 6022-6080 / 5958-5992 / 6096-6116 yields -0.89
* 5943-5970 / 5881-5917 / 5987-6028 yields -1.23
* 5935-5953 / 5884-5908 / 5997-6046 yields -1.60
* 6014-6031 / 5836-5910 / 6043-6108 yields 0.25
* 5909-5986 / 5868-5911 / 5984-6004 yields -0.56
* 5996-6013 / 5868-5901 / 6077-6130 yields -1.15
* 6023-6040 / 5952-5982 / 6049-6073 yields -0.42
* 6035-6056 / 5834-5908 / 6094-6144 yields -0.77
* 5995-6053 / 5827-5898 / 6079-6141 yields -1.77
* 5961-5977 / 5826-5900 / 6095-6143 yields -0.36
